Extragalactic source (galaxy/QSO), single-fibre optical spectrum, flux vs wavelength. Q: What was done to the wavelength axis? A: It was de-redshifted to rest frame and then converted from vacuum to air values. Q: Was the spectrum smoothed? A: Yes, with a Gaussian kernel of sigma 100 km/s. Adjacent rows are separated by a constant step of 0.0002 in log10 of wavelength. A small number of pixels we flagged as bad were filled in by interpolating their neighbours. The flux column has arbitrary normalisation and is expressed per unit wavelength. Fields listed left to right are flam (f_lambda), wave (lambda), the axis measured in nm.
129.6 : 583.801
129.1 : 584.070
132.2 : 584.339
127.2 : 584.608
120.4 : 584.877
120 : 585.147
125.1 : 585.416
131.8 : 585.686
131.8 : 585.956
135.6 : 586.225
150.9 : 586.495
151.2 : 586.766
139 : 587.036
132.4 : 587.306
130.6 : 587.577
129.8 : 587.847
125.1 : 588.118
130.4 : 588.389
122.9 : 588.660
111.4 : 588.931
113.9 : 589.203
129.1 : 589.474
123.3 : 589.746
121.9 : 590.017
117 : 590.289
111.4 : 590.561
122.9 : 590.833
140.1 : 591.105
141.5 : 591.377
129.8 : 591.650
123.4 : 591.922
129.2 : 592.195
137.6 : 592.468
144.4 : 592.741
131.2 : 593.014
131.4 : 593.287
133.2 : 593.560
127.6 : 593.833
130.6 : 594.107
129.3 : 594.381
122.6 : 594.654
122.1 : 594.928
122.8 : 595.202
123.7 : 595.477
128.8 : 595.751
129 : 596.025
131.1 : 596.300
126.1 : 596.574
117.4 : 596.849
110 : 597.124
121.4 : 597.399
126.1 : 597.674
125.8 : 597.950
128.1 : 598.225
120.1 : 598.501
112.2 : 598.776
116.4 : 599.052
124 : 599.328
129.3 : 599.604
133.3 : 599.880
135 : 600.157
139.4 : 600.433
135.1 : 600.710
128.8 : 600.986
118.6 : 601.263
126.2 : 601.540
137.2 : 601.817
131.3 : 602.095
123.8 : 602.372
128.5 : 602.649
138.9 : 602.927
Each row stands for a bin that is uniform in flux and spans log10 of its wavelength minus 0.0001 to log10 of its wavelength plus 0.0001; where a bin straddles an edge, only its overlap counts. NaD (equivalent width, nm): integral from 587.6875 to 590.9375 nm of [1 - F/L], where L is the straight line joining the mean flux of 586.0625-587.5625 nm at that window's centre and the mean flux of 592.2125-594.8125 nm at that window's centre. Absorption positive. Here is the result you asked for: 0.373 nm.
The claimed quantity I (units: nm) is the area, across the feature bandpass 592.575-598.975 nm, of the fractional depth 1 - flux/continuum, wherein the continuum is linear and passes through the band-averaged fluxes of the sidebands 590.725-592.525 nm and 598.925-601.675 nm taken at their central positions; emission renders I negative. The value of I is 0.22 nm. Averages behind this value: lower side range 132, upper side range 129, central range 126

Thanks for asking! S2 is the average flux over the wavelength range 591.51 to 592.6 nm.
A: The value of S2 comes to 130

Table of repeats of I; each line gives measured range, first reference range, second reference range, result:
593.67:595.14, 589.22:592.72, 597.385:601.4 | 0.01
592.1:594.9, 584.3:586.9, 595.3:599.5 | -0.12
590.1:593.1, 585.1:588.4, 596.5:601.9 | 0.02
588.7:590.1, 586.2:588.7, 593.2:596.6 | 0.14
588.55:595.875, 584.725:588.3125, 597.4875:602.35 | 0.20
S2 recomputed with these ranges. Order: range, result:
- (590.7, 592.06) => 132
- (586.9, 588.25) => 131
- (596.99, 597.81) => 119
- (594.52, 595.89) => 124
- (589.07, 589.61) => 122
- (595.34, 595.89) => 126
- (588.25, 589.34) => 120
